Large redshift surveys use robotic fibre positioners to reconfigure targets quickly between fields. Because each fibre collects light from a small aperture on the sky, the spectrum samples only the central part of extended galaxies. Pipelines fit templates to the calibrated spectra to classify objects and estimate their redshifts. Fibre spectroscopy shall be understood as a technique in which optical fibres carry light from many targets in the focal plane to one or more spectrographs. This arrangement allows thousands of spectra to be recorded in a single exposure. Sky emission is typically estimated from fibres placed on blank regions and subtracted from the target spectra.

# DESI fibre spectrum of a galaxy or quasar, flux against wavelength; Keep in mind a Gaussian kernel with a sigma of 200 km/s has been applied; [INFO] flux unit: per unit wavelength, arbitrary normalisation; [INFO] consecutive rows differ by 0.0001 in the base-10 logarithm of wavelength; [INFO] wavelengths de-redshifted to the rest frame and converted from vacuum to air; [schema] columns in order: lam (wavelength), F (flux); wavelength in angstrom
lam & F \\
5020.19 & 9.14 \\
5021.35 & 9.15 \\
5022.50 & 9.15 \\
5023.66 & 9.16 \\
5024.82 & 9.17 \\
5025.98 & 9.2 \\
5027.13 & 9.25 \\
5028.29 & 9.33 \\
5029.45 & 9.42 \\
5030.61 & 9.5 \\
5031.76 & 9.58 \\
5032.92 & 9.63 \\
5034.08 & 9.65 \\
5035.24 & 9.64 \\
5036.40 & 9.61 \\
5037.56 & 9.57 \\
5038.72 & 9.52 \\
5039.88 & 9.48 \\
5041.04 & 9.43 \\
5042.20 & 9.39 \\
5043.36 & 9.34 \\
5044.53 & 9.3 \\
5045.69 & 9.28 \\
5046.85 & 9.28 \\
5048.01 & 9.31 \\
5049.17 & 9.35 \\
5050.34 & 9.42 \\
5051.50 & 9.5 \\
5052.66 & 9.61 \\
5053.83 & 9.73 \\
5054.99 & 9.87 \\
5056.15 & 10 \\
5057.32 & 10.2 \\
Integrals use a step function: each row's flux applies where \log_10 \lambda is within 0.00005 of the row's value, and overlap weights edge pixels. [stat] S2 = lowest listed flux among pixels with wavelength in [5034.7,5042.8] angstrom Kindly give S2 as 9.39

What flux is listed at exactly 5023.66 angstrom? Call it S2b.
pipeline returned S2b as 9.16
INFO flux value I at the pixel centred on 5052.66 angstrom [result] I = 9.61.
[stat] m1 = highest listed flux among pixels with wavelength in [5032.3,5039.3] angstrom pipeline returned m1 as 9.65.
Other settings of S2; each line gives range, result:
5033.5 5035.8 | 9.64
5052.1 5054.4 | 9.61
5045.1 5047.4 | 9.28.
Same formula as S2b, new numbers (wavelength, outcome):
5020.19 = 9.14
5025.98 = 9.2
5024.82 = 9.17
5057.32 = 10.2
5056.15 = 10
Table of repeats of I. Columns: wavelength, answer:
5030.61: 9.5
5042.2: 9.39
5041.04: 9.43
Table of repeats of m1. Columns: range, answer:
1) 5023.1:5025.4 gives 9.17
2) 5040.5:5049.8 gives 9.43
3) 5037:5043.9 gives 9.57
